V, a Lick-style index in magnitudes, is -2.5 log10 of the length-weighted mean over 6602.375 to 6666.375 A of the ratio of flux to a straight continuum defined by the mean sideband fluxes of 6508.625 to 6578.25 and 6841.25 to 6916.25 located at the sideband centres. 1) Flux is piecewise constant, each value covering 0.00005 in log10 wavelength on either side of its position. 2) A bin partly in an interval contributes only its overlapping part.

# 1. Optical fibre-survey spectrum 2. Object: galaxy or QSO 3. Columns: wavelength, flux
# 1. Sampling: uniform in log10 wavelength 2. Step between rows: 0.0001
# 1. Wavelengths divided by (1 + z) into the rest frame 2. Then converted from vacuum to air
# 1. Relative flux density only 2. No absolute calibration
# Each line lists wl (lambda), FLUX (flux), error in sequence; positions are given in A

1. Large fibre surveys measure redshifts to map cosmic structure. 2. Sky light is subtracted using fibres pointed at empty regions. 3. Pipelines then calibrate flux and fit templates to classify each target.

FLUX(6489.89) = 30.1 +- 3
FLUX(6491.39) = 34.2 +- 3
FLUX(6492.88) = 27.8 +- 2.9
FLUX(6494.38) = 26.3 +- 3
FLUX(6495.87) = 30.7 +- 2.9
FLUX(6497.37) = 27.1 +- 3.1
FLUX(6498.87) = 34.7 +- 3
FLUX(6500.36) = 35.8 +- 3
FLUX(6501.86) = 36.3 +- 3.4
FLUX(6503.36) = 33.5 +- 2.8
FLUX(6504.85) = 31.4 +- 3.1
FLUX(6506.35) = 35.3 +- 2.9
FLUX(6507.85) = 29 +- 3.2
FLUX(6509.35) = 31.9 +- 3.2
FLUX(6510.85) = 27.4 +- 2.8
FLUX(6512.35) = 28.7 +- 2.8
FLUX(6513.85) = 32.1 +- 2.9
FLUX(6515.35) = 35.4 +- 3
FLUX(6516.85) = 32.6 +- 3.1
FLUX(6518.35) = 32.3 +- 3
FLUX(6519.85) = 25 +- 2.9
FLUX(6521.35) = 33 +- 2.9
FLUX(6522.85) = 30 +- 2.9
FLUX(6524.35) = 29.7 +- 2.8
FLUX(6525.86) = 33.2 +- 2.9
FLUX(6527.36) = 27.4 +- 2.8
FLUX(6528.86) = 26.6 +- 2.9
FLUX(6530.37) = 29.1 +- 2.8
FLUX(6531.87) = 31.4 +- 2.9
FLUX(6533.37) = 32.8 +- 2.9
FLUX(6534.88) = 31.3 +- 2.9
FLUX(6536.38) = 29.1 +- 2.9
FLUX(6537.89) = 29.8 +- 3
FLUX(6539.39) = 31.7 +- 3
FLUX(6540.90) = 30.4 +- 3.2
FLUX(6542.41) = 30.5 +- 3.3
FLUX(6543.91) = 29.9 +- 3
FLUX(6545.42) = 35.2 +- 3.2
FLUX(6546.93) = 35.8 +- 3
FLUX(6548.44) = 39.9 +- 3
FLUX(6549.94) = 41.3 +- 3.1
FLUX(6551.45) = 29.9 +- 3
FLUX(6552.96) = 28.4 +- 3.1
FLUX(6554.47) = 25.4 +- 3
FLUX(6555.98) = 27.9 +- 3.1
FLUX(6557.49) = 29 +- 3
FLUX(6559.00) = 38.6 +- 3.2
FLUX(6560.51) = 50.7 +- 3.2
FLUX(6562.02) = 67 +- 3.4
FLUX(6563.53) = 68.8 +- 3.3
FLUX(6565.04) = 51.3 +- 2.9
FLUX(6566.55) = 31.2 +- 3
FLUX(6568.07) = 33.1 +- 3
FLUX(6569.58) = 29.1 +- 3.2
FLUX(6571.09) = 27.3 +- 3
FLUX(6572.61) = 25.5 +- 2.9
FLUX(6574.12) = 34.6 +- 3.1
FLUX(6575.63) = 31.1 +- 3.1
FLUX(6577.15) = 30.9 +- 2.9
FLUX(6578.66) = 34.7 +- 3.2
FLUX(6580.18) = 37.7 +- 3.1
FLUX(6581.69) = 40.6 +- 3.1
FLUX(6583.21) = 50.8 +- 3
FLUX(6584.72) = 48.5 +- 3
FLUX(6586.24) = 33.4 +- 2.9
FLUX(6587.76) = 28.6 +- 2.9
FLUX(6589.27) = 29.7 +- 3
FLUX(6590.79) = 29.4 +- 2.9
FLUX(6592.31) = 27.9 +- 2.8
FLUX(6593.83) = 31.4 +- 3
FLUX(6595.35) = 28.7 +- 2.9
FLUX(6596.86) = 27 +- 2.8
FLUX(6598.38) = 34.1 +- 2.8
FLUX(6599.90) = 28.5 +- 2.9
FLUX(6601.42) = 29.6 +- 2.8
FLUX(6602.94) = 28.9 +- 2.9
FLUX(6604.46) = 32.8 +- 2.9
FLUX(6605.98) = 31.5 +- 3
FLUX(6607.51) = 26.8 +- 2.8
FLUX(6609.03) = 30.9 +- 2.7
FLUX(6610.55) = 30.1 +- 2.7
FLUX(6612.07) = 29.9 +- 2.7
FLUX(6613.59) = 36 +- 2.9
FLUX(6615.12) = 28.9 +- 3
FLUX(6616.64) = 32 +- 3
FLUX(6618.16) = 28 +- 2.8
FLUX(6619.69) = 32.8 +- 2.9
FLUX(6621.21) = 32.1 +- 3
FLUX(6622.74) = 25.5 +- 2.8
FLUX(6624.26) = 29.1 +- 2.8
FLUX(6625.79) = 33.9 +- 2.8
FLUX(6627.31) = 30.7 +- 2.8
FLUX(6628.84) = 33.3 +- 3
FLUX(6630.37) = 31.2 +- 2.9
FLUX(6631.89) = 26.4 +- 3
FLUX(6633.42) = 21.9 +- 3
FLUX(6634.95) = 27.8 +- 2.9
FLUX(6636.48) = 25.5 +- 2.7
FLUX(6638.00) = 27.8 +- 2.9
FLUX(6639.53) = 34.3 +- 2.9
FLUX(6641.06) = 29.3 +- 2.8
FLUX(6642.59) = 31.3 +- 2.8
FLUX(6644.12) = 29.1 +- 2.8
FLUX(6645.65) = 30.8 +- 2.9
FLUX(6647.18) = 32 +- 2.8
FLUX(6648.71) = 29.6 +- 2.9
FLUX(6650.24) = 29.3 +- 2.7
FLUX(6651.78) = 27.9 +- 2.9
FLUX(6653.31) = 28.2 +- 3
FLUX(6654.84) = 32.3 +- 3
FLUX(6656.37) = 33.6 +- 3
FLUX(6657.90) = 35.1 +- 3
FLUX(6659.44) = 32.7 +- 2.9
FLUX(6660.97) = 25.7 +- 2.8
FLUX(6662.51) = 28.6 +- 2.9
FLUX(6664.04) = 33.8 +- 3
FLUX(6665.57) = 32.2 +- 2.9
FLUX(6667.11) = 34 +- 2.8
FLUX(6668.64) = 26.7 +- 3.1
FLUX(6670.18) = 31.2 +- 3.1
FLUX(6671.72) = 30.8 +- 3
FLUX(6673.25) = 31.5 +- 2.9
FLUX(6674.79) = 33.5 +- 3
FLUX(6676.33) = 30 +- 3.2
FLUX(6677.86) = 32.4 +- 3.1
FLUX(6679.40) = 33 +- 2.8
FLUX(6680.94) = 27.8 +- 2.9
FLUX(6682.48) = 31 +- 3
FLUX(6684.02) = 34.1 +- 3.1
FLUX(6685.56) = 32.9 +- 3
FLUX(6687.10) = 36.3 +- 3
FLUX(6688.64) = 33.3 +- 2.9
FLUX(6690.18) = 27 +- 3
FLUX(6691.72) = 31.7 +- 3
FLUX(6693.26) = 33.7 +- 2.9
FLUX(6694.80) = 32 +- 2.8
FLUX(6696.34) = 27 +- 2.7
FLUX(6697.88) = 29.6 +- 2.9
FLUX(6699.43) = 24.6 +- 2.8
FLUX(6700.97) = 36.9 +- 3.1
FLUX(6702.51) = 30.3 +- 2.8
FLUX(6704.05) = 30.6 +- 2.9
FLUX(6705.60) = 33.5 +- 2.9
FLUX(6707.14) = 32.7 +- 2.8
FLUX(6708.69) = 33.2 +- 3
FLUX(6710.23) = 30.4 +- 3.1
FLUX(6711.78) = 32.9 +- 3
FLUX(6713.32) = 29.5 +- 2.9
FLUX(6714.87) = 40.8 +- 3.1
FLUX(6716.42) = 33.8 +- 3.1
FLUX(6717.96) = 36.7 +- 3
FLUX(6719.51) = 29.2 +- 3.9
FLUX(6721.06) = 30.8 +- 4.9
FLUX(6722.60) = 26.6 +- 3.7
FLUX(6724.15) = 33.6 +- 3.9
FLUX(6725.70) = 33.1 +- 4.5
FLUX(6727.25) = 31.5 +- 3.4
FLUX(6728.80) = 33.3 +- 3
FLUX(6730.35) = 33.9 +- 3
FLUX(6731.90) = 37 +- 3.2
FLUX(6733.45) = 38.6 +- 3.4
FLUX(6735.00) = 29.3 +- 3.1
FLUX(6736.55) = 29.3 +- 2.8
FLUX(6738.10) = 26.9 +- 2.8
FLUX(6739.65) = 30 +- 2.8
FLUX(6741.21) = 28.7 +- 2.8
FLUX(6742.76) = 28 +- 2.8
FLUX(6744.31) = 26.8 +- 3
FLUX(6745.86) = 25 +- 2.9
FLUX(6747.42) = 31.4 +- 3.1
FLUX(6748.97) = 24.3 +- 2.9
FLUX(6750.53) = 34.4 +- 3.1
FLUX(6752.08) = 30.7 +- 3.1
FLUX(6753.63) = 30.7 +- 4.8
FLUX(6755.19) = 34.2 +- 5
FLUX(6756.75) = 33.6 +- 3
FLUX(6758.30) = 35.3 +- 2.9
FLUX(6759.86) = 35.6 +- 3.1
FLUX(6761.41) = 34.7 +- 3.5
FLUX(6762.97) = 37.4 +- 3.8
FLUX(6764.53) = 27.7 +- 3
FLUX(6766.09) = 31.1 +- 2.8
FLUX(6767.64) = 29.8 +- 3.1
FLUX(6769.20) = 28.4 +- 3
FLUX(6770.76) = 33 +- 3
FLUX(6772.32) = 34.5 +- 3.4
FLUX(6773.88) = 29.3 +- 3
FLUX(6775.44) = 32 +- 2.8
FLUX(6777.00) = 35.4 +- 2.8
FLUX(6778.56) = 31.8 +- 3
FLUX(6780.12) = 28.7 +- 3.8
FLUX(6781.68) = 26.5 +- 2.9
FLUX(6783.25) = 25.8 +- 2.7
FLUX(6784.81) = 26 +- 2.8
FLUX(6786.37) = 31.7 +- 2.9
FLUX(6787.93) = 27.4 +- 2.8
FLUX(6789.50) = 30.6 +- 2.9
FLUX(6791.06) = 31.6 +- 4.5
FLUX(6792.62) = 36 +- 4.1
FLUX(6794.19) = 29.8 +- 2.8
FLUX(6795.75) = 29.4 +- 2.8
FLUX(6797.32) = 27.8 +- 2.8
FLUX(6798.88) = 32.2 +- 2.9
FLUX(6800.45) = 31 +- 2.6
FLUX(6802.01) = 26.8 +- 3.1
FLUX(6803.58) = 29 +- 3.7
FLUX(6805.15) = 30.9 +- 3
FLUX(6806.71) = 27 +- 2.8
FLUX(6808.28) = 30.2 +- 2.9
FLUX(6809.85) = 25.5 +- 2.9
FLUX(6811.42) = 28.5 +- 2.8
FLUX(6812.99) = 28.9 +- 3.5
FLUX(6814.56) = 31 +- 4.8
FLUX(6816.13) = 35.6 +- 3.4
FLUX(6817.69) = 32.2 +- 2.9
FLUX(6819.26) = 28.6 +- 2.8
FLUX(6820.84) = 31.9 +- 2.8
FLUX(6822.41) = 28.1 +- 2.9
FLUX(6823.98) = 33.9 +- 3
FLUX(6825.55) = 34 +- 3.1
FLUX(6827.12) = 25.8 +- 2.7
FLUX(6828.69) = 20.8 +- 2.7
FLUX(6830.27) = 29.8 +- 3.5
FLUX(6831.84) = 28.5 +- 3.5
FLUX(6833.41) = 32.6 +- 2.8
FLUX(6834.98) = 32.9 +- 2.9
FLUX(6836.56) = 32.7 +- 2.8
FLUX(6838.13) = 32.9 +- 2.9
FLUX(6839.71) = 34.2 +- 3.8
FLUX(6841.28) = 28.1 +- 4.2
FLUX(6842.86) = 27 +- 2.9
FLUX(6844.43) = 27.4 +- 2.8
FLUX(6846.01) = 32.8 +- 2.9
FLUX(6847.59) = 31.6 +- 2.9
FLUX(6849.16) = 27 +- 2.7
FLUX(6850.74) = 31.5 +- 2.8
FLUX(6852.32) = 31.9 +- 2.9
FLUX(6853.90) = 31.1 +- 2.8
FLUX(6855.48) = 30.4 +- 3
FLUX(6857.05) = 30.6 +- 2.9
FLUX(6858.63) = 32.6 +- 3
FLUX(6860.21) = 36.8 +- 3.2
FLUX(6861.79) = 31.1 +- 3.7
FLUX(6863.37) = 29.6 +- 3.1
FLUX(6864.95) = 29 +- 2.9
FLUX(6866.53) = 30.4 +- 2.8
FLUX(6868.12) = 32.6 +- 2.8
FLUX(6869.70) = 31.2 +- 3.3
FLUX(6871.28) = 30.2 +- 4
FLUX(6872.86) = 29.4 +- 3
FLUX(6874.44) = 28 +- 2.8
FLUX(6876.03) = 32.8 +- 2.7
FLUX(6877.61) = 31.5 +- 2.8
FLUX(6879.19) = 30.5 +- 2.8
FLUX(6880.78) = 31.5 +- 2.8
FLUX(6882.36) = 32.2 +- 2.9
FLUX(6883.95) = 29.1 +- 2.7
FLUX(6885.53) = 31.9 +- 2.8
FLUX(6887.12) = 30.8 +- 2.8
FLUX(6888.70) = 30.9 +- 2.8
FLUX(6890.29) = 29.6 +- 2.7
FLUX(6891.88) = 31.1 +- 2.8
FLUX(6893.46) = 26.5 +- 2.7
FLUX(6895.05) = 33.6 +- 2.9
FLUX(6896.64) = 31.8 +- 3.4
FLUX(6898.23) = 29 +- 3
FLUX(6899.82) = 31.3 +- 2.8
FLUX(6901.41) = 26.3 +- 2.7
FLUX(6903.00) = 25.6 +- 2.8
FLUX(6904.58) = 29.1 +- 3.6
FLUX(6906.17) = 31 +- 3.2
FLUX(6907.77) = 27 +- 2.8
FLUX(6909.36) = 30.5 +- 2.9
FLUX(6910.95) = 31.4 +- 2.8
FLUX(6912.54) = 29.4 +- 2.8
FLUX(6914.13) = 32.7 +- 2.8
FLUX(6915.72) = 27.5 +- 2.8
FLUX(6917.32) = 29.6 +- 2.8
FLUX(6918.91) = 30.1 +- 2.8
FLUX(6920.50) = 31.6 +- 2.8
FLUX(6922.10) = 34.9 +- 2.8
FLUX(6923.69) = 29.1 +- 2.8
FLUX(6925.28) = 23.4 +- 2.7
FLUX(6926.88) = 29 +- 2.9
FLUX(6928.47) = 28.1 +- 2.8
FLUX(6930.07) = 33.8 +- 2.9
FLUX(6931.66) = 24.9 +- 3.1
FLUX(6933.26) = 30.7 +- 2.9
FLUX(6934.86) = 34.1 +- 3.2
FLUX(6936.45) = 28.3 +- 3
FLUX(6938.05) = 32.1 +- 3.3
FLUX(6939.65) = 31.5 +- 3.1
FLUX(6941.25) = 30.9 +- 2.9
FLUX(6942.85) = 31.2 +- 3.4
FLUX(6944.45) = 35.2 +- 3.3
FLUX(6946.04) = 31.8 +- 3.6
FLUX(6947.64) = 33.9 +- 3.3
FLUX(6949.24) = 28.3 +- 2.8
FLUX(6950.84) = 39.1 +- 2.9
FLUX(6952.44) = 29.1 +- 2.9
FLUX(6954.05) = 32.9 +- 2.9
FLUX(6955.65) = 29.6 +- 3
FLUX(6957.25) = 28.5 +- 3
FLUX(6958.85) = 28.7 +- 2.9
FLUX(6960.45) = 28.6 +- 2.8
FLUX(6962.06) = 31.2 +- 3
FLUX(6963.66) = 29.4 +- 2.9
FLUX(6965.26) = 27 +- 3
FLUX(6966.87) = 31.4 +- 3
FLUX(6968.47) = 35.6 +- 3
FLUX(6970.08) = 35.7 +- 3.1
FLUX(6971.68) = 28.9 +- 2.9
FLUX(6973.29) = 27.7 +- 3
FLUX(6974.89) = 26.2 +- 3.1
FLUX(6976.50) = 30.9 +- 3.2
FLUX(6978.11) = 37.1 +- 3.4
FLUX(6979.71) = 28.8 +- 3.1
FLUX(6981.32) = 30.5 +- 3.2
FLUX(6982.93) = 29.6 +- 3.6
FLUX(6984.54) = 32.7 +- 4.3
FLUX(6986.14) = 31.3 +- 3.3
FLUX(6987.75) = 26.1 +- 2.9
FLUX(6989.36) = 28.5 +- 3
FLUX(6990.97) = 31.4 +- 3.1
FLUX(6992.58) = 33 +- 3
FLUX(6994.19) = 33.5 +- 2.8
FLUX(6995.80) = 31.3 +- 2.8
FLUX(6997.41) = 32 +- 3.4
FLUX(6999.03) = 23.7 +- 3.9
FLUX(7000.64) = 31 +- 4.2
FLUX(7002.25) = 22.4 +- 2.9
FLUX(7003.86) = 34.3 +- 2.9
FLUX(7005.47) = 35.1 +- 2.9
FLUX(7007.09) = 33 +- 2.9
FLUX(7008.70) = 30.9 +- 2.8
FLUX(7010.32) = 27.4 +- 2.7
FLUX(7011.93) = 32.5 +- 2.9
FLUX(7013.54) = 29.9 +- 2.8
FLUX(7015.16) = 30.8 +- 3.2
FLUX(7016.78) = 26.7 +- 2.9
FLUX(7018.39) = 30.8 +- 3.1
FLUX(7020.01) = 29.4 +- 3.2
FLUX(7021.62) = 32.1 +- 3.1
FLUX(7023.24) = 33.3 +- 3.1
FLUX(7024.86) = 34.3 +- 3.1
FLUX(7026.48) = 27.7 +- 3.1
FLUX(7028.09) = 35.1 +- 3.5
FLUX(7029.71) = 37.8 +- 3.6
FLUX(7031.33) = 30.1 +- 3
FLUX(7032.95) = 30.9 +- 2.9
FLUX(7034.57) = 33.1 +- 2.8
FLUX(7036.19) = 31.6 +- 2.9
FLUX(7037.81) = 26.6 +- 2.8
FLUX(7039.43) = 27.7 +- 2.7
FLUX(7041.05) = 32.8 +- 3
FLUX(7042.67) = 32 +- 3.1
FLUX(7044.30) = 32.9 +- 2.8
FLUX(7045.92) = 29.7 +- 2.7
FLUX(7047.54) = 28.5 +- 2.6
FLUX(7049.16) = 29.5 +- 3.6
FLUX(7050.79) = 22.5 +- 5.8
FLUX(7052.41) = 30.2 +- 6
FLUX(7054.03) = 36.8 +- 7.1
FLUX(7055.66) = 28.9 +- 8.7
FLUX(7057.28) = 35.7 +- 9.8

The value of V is 0.08 mag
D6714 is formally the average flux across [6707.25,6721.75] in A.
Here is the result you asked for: 33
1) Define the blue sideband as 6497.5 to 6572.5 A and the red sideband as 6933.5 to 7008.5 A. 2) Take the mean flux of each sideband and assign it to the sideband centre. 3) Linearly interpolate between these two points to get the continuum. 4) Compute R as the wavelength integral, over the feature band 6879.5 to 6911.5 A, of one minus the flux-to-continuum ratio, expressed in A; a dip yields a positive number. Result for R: 1.4 A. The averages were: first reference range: 33.7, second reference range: 30.9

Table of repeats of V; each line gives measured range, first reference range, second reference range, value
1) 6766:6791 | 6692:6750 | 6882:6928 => 0.023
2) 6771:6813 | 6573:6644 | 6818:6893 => 0.035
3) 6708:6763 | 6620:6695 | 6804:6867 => -0.047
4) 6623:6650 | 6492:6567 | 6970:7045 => 0.119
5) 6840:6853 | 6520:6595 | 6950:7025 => 0.073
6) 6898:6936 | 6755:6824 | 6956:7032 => 0.041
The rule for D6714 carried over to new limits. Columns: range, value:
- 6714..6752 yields 31.4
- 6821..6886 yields 30.6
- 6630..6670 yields 29.9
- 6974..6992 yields 30.3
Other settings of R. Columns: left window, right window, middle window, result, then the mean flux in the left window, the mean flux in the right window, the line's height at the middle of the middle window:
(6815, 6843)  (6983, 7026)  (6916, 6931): 0.39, 30.6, 30.6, 30.6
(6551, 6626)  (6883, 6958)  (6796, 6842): 2.02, 33.8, 30.4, 31.4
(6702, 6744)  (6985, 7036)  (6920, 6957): 0.28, 32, 31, 31.2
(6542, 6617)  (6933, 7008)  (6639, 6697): 4.22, 34.4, 30.9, 33.6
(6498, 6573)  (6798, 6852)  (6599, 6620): 1.48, 33.7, 30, 32.8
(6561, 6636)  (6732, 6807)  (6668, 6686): 0.46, 33.3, 30.6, 32.1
